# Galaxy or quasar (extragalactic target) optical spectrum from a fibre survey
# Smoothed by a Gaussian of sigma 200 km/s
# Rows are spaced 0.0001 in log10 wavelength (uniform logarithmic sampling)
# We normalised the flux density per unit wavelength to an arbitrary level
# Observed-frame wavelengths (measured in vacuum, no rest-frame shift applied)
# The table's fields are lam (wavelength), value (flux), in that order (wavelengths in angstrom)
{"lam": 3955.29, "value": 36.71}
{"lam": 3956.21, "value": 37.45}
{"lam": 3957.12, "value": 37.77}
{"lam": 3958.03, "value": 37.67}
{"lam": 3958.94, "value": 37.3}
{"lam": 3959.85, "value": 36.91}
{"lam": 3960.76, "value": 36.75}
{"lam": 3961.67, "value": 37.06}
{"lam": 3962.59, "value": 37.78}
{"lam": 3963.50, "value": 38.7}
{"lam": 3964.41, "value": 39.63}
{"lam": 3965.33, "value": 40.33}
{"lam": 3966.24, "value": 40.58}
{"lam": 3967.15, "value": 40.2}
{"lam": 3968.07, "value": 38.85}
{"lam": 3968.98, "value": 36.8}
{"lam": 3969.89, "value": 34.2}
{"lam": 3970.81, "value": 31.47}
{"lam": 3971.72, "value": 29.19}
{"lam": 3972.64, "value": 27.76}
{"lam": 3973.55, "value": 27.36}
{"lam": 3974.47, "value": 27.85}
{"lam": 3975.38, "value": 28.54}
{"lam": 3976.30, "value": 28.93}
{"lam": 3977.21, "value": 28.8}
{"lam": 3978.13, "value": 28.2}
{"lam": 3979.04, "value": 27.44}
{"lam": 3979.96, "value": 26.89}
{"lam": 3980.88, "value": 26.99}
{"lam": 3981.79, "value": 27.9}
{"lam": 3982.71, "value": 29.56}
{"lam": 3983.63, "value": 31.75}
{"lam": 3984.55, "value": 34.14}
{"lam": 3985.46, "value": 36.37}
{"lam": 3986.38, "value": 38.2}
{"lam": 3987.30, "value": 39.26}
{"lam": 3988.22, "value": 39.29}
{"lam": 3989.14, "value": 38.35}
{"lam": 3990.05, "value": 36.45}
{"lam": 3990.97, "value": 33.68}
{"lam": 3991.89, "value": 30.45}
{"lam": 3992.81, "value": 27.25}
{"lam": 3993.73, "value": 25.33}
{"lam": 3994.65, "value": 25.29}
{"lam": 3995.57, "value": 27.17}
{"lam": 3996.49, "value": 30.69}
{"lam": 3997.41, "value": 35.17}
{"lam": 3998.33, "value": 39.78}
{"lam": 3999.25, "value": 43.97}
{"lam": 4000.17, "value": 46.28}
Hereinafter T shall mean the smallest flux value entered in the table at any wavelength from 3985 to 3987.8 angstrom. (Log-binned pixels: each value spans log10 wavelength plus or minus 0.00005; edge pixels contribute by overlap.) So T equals 36.37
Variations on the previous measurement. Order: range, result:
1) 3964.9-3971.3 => 31.47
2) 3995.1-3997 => 27.17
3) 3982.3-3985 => 29.56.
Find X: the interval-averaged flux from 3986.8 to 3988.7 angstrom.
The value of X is 39.1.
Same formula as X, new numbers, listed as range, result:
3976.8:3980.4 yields 27.8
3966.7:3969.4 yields 38.6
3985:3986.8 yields 37.4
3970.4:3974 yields 28.9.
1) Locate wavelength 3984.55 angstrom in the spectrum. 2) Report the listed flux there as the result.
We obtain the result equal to 34.14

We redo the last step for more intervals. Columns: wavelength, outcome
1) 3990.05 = 36.45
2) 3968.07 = 38.85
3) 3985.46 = 36.37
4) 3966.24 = 40.58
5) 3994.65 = 25.29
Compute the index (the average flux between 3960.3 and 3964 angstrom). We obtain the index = 37.6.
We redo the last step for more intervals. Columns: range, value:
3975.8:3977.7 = 28.8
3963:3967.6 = 39.9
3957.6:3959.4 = 37.5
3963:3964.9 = 39.1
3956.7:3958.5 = 37.8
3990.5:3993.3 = 30.4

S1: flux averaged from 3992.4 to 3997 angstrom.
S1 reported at 27.2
